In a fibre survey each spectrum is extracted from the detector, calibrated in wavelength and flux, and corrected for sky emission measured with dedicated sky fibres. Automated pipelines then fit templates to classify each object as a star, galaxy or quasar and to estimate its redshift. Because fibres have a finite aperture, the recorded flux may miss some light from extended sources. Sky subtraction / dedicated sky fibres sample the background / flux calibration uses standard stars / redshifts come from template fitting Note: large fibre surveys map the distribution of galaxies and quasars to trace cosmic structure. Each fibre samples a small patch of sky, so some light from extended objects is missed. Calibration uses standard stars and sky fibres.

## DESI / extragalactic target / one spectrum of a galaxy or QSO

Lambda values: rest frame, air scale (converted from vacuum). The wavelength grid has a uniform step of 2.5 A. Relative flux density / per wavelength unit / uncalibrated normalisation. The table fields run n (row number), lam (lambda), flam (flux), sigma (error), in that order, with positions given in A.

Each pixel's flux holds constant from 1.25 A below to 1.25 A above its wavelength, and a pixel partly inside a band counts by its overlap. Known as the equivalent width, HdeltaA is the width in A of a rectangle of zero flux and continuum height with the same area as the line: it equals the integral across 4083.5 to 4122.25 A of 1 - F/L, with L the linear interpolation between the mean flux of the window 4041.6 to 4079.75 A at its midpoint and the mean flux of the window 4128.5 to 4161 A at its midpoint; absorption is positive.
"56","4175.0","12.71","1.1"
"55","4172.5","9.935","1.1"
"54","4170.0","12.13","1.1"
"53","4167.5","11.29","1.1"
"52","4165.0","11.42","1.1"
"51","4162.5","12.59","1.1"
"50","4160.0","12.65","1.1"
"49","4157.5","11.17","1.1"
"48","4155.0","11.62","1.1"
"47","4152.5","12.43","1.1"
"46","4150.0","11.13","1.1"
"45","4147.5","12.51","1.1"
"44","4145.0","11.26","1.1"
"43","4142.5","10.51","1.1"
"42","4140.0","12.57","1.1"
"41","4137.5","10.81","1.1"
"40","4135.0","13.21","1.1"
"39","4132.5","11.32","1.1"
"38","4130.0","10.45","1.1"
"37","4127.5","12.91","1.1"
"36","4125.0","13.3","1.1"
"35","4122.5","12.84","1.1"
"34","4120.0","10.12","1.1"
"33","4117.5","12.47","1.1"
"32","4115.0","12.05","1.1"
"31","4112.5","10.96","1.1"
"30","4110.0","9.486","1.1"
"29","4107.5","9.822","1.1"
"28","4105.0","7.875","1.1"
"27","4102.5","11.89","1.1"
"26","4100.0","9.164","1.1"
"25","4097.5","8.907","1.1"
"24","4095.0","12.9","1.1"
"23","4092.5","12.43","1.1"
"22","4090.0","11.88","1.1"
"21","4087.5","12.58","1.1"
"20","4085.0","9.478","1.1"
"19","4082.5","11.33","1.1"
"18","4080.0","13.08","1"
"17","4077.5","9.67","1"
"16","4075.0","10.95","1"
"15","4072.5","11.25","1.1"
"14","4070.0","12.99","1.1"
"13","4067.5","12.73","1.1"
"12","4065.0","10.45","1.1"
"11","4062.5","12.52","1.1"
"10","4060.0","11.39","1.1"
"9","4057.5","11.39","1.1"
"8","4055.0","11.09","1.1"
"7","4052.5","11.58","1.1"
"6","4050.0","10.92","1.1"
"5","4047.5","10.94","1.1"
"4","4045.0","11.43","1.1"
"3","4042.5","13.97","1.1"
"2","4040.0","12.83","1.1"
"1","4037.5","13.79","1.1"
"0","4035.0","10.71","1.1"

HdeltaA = 2.5 A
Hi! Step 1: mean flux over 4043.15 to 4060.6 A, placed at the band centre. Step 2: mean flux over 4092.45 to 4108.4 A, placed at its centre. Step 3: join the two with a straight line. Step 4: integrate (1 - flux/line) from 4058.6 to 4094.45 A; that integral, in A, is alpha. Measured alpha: -2.8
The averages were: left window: 11.3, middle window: 11.6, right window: 10.3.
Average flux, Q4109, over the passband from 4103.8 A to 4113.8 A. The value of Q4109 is 9.56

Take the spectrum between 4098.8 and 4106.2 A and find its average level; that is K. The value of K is 9.66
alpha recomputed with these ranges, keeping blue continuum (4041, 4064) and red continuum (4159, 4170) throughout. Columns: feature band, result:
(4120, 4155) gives 0.1 A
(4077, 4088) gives 0.5 A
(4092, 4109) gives 2.1 A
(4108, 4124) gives 0.8 A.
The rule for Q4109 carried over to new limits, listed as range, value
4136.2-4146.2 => 11.3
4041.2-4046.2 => 12.7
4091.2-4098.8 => 11.4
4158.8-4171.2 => 12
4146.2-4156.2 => 11.9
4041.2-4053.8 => 11.8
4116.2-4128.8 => 12.3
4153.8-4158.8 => 11.4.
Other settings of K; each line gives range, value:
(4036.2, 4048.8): 12.6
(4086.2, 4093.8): 12.3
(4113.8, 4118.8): 12.2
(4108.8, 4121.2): 11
